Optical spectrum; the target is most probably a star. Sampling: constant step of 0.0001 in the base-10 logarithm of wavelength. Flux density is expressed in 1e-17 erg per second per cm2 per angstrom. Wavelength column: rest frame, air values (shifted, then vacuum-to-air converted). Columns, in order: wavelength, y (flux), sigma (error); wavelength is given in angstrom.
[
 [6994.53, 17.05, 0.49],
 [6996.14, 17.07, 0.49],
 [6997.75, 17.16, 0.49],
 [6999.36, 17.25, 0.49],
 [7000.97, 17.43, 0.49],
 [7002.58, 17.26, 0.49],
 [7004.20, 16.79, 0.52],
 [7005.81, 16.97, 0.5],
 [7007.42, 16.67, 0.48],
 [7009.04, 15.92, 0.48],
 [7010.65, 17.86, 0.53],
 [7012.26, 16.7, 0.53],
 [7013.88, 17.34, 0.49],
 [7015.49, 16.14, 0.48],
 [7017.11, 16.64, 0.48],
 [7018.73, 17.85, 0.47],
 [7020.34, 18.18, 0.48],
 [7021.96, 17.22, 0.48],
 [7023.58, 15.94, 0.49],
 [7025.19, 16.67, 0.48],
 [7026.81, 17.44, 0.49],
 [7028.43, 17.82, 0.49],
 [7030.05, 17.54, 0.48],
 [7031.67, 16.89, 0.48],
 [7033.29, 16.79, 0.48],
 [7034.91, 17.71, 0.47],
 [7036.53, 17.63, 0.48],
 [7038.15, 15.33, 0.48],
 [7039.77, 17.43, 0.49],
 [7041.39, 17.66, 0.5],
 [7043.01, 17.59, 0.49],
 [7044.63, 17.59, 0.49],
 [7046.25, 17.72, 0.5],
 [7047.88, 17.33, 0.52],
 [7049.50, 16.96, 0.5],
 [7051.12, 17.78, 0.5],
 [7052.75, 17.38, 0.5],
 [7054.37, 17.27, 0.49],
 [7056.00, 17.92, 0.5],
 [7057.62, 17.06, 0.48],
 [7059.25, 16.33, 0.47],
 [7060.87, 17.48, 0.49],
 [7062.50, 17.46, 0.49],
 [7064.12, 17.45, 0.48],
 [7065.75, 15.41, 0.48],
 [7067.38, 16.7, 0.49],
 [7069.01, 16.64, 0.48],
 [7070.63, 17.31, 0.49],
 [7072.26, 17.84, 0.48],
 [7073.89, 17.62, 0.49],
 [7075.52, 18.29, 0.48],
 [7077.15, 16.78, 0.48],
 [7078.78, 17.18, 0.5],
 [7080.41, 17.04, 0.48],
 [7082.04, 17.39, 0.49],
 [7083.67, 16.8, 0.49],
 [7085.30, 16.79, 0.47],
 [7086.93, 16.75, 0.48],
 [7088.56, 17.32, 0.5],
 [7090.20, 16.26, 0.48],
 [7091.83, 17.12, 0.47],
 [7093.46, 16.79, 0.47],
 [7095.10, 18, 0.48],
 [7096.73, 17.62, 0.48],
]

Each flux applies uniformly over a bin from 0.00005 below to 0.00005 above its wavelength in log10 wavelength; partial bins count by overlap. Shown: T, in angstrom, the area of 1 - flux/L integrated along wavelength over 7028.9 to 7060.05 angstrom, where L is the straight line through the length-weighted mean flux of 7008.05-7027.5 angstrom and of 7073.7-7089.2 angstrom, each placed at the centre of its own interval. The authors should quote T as -0.4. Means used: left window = 17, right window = 17.2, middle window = 17.3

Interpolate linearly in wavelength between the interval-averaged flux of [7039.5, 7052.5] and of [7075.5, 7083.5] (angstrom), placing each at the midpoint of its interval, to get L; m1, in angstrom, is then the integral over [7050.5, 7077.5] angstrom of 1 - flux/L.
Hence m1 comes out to 0.2 angstrom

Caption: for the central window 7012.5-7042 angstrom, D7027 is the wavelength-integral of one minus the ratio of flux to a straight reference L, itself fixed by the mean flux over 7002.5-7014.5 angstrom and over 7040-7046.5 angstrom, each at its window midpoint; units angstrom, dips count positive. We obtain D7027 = 0.3 angstrom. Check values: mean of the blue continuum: 16.9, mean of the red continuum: 17.6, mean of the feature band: 17.1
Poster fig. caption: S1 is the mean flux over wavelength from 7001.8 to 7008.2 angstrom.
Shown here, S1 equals 16.9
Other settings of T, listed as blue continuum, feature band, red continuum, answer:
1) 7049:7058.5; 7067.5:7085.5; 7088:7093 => -0.2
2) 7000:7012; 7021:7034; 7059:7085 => 0.0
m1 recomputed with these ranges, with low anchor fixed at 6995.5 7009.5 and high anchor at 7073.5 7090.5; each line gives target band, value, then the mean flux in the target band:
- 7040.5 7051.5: -0.3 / 17.5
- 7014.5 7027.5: 0.0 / 17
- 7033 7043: -0.1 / 17.2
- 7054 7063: -0.1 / 17.2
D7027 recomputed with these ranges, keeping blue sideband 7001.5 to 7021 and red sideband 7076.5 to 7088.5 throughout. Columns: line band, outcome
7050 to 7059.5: -0.2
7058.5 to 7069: 0.1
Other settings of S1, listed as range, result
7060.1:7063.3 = 17.4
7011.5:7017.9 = 16.7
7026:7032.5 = 17.4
